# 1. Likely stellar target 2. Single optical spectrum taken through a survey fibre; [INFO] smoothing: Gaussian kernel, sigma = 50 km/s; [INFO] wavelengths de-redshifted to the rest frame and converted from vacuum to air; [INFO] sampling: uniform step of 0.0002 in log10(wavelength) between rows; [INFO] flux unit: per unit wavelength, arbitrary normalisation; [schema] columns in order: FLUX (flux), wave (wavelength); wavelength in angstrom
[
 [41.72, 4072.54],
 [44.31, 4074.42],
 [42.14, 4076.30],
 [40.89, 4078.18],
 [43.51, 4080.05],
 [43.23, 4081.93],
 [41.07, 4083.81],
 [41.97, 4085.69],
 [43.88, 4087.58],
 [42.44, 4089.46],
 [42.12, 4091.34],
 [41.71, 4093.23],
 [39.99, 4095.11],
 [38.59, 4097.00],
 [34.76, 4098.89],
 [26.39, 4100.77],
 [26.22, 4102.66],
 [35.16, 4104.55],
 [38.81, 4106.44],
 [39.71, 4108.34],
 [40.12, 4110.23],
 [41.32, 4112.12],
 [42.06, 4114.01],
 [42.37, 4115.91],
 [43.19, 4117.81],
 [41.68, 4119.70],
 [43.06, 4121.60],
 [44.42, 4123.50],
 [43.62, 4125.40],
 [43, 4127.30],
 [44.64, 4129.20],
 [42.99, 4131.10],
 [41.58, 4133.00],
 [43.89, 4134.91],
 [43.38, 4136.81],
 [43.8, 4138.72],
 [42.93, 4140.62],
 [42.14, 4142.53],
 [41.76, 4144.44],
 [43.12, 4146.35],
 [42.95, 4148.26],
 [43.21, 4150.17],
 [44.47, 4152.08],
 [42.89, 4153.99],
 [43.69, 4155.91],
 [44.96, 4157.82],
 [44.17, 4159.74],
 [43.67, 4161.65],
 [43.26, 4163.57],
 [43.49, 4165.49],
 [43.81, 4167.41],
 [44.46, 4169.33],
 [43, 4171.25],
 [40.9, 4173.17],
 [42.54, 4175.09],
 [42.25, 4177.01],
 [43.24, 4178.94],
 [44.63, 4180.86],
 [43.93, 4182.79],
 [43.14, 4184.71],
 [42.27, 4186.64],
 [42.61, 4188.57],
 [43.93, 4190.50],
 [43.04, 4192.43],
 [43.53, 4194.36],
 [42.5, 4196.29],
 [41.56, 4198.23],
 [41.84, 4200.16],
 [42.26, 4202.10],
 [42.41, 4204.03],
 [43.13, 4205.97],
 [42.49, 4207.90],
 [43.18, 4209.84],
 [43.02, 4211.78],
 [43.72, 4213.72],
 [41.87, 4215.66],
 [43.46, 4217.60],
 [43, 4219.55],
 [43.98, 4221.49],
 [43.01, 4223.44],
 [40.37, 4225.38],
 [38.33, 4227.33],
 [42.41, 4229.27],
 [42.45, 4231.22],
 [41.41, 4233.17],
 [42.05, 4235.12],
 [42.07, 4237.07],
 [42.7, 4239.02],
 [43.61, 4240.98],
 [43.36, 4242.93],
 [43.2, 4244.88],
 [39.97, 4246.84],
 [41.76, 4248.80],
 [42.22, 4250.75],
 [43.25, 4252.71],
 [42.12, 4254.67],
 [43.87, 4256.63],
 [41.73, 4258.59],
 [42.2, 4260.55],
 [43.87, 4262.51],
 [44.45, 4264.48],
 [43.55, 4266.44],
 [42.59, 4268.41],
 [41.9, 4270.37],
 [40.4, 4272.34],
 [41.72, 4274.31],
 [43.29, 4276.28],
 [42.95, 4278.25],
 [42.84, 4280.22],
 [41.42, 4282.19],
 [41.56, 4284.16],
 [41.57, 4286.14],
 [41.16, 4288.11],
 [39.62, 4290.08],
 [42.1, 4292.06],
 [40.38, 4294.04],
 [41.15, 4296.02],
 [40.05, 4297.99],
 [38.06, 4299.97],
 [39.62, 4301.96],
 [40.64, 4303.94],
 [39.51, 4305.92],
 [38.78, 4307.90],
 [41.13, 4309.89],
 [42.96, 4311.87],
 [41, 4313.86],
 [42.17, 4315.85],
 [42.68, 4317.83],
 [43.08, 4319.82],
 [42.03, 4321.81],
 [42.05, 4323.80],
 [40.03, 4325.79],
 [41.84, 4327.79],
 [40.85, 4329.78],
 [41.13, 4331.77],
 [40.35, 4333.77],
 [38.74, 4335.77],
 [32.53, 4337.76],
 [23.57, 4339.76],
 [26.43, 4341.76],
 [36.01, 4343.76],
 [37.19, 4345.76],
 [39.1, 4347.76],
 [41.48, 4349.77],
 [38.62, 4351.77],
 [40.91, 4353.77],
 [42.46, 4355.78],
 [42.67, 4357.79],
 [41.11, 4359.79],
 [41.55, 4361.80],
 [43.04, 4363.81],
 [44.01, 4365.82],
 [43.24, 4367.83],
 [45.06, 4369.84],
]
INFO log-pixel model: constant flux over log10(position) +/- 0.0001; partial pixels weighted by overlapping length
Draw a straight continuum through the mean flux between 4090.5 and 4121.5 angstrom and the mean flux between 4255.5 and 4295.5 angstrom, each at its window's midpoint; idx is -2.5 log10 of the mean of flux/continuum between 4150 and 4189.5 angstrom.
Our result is -0.09 mag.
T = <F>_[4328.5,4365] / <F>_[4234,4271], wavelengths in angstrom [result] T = 0.90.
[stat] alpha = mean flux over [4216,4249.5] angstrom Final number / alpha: 42.2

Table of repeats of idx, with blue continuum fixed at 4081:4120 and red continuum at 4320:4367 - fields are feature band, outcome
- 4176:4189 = -0.10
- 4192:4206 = -0.09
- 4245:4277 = -0.09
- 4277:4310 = -0.04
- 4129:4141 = -0.10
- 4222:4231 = -0.06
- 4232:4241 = -0.08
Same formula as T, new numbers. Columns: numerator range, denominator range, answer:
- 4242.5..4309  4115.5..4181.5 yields 0.96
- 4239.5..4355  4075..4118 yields 1.03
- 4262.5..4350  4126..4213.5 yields 0.93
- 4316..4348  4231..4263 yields 0.90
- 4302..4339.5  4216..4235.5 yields 0.96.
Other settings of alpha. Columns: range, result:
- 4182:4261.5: 42.5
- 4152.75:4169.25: 43.8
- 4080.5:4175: 41.7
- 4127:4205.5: 43.1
